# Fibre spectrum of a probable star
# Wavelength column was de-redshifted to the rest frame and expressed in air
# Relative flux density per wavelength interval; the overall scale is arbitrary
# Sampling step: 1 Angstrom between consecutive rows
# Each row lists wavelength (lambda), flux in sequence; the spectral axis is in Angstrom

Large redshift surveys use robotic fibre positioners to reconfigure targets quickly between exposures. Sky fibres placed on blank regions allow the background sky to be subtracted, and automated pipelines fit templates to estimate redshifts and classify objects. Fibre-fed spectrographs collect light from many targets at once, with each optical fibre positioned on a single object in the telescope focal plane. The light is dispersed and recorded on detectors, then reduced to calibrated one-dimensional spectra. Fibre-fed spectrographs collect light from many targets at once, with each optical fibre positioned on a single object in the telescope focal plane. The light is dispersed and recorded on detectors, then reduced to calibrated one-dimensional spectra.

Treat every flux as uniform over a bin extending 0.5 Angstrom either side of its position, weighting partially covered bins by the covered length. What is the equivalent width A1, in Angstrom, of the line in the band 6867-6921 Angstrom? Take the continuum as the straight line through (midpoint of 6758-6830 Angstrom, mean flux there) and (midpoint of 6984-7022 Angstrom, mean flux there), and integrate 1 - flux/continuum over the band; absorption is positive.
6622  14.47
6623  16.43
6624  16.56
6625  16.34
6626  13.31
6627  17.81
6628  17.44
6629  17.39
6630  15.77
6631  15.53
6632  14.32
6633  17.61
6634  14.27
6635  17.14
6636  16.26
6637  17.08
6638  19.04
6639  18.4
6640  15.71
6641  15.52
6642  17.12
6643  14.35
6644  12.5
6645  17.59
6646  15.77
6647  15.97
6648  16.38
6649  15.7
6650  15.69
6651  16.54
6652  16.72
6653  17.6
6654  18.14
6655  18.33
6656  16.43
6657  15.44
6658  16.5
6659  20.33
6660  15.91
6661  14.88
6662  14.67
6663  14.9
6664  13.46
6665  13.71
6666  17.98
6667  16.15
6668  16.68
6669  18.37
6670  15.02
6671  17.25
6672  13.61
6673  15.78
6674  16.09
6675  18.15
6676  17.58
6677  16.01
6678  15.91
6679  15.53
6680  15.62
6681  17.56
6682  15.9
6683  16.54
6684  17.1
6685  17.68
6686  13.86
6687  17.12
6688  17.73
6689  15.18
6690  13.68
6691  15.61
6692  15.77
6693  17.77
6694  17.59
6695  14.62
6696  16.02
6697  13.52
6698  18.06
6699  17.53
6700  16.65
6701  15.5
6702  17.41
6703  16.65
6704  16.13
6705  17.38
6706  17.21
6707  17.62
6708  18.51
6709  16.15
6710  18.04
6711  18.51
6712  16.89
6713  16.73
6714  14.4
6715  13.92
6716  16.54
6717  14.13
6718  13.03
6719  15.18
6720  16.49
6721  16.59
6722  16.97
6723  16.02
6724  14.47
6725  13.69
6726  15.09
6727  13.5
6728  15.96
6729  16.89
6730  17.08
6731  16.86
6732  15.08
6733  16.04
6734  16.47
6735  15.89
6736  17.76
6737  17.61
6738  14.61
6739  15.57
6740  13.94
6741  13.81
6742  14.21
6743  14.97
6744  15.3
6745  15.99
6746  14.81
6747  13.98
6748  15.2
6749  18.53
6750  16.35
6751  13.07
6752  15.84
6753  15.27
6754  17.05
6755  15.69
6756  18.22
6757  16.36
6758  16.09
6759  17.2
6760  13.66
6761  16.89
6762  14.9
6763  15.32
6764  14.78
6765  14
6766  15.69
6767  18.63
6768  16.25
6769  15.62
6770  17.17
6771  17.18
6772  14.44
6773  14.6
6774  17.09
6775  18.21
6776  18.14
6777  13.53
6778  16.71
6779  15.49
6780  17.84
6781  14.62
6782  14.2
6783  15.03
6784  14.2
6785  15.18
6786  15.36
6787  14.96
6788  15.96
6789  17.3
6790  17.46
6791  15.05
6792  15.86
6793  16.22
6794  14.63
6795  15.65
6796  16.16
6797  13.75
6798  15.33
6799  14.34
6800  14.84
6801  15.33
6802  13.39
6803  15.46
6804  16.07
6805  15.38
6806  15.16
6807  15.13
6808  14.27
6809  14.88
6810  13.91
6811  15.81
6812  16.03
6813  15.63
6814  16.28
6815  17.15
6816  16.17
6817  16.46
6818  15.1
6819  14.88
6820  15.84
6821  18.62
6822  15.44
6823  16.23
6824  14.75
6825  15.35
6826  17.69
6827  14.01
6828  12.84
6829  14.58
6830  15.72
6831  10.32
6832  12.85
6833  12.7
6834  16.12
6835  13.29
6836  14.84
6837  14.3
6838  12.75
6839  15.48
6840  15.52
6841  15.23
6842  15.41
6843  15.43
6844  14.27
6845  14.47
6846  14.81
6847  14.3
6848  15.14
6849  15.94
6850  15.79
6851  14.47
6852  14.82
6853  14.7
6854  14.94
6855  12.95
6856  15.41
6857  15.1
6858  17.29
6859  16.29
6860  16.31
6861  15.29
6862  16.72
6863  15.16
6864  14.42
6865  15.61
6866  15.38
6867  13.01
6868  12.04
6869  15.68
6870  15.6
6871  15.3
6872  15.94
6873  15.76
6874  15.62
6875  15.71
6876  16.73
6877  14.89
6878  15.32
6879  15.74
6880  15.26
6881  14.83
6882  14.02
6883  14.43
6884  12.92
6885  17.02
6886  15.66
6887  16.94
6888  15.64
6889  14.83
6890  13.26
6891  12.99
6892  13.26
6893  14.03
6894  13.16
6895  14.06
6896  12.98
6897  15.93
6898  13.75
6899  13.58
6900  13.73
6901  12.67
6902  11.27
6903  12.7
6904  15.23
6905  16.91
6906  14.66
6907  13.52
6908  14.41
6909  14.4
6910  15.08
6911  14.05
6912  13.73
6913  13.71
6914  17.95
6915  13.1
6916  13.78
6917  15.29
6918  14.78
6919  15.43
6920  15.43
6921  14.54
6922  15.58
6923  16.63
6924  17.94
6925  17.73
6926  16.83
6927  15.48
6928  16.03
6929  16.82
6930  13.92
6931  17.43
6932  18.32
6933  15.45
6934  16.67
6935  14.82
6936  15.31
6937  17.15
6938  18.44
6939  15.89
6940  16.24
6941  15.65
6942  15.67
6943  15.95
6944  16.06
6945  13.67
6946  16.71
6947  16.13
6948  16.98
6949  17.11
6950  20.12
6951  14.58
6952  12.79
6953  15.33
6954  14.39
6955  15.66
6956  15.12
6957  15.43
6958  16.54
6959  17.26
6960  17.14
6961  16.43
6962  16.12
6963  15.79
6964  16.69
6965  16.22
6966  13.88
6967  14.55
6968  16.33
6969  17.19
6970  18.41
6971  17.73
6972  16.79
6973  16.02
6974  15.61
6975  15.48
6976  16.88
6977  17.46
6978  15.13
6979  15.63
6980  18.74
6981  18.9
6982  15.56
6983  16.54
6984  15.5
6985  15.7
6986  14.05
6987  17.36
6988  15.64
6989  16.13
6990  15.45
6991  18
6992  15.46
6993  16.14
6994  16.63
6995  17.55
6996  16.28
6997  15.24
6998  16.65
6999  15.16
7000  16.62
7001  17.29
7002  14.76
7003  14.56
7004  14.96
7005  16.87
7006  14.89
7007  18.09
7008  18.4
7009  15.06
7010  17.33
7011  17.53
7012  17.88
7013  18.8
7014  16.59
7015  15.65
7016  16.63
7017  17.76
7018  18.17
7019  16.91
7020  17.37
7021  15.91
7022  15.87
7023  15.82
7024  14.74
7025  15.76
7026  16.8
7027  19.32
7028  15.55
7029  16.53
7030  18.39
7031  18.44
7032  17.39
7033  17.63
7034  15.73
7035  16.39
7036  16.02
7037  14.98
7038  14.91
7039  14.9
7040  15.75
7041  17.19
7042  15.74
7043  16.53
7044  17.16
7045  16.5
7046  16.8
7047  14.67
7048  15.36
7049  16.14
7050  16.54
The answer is 4.7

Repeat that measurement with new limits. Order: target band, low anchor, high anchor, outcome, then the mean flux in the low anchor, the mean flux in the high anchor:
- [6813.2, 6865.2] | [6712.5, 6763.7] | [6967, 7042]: 2.7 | 15.6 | 16.5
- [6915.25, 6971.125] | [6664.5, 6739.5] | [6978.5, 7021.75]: 1.4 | 16.2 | 16.5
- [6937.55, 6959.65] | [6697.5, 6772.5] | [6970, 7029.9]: 0.5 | 16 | 16.5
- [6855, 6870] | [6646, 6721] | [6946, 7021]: 1.0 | 16.3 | 16.4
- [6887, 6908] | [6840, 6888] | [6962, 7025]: 2.1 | 15.2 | 16.4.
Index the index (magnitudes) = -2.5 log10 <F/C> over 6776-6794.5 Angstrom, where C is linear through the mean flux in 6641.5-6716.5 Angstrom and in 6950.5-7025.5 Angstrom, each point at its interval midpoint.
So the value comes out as 0.05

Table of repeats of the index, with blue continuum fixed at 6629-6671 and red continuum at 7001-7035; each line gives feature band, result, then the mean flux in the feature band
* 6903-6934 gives 0.08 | 15.4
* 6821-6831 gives 0.09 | 15.1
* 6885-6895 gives 0.14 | 14.5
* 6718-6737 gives 0.03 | 15.9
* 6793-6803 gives 0.11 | 14.9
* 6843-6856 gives 0.12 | 14.8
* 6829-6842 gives 0.17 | 14.2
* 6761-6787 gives 0.04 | 15.8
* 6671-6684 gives 0.00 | 16.3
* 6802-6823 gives 0.06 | 15.6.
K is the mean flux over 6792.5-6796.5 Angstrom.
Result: 15.7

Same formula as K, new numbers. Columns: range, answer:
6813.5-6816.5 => 16.5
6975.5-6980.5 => 16.8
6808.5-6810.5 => 14.4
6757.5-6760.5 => 15.7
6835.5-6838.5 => 14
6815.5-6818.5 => 15.9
